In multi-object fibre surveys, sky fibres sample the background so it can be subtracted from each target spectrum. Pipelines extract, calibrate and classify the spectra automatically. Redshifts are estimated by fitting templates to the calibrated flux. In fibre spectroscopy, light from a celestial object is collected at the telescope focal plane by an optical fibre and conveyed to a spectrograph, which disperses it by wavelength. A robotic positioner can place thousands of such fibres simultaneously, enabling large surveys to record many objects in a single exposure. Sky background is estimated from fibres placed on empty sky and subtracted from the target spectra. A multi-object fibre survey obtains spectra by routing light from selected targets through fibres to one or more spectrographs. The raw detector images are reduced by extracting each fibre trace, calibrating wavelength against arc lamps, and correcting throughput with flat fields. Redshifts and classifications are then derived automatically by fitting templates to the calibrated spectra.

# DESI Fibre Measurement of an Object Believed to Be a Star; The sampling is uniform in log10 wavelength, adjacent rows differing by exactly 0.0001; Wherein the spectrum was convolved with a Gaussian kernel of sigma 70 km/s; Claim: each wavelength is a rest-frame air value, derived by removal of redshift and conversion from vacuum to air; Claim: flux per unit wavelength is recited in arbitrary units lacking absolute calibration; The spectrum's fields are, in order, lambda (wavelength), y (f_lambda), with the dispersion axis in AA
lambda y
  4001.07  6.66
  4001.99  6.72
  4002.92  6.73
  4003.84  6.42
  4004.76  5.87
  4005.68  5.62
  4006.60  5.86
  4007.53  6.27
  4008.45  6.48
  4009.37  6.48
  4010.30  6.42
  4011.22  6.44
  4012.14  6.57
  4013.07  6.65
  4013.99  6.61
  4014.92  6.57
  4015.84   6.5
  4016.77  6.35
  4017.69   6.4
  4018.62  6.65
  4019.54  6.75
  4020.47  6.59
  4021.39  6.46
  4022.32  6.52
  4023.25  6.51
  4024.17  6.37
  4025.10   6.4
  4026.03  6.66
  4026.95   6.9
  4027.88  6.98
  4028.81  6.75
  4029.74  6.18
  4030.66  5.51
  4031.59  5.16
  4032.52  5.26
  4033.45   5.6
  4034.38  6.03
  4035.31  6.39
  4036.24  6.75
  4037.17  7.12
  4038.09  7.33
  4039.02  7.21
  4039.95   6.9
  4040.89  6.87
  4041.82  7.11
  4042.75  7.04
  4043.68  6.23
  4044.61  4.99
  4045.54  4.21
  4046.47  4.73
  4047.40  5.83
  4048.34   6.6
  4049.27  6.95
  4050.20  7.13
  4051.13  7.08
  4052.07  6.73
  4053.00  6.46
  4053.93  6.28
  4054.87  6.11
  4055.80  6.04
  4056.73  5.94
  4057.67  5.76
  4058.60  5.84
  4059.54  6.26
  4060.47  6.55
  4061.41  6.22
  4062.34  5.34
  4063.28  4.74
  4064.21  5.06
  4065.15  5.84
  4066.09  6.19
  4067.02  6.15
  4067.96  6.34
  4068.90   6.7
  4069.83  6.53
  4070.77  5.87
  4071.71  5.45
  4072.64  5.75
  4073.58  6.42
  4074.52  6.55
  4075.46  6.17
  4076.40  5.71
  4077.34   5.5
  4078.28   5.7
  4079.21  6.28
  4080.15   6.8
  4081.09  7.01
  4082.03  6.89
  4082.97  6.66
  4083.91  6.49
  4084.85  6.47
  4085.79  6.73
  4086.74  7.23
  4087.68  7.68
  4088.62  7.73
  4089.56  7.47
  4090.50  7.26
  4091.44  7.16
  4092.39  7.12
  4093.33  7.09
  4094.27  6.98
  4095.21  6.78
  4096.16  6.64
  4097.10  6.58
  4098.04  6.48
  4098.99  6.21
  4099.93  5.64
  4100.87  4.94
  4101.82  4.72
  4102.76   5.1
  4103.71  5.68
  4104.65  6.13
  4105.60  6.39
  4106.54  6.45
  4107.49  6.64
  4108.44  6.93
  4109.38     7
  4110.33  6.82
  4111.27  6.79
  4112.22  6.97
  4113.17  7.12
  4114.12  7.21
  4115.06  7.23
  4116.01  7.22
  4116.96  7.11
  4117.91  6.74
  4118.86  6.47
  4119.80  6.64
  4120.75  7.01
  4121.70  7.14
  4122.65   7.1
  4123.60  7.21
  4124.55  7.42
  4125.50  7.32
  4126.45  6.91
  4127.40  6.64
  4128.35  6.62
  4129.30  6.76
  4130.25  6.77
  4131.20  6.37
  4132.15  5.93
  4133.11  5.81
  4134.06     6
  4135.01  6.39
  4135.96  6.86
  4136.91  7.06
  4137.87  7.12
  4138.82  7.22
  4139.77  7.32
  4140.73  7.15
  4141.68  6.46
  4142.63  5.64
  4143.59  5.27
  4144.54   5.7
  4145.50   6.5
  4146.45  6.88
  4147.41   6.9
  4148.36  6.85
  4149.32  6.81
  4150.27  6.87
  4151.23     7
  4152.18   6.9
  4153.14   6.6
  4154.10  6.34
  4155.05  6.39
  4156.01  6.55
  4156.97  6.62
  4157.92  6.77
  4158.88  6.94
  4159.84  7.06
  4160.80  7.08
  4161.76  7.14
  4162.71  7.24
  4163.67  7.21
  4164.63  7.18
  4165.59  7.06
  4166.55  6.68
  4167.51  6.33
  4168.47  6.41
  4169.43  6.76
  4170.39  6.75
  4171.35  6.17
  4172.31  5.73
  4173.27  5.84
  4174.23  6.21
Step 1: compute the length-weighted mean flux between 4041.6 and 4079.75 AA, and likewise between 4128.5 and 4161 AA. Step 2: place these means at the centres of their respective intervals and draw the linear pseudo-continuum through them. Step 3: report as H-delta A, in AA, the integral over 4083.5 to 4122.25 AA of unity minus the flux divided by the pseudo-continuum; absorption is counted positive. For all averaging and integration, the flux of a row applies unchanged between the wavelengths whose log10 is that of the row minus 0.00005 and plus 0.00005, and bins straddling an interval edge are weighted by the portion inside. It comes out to -2.2 AA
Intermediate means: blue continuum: 6.05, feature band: 6.69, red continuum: 6.61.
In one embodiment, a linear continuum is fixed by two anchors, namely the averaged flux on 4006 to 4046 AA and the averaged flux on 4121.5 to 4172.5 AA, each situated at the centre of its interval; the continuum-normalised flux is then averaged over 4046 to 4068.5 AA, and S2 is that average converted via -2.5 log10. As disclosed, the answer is 0.07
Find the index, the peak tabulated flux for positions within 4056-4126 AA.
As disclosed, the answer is 7.73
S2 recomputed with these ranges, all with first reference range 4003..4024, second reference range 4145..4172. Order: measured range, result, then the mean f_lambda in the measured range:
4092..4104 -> 0.08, 6.15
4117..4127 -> -0.05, 7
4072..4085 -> 0.05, 6.3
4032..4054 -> 0.02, 6.37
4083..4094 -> -0.08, 7.11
